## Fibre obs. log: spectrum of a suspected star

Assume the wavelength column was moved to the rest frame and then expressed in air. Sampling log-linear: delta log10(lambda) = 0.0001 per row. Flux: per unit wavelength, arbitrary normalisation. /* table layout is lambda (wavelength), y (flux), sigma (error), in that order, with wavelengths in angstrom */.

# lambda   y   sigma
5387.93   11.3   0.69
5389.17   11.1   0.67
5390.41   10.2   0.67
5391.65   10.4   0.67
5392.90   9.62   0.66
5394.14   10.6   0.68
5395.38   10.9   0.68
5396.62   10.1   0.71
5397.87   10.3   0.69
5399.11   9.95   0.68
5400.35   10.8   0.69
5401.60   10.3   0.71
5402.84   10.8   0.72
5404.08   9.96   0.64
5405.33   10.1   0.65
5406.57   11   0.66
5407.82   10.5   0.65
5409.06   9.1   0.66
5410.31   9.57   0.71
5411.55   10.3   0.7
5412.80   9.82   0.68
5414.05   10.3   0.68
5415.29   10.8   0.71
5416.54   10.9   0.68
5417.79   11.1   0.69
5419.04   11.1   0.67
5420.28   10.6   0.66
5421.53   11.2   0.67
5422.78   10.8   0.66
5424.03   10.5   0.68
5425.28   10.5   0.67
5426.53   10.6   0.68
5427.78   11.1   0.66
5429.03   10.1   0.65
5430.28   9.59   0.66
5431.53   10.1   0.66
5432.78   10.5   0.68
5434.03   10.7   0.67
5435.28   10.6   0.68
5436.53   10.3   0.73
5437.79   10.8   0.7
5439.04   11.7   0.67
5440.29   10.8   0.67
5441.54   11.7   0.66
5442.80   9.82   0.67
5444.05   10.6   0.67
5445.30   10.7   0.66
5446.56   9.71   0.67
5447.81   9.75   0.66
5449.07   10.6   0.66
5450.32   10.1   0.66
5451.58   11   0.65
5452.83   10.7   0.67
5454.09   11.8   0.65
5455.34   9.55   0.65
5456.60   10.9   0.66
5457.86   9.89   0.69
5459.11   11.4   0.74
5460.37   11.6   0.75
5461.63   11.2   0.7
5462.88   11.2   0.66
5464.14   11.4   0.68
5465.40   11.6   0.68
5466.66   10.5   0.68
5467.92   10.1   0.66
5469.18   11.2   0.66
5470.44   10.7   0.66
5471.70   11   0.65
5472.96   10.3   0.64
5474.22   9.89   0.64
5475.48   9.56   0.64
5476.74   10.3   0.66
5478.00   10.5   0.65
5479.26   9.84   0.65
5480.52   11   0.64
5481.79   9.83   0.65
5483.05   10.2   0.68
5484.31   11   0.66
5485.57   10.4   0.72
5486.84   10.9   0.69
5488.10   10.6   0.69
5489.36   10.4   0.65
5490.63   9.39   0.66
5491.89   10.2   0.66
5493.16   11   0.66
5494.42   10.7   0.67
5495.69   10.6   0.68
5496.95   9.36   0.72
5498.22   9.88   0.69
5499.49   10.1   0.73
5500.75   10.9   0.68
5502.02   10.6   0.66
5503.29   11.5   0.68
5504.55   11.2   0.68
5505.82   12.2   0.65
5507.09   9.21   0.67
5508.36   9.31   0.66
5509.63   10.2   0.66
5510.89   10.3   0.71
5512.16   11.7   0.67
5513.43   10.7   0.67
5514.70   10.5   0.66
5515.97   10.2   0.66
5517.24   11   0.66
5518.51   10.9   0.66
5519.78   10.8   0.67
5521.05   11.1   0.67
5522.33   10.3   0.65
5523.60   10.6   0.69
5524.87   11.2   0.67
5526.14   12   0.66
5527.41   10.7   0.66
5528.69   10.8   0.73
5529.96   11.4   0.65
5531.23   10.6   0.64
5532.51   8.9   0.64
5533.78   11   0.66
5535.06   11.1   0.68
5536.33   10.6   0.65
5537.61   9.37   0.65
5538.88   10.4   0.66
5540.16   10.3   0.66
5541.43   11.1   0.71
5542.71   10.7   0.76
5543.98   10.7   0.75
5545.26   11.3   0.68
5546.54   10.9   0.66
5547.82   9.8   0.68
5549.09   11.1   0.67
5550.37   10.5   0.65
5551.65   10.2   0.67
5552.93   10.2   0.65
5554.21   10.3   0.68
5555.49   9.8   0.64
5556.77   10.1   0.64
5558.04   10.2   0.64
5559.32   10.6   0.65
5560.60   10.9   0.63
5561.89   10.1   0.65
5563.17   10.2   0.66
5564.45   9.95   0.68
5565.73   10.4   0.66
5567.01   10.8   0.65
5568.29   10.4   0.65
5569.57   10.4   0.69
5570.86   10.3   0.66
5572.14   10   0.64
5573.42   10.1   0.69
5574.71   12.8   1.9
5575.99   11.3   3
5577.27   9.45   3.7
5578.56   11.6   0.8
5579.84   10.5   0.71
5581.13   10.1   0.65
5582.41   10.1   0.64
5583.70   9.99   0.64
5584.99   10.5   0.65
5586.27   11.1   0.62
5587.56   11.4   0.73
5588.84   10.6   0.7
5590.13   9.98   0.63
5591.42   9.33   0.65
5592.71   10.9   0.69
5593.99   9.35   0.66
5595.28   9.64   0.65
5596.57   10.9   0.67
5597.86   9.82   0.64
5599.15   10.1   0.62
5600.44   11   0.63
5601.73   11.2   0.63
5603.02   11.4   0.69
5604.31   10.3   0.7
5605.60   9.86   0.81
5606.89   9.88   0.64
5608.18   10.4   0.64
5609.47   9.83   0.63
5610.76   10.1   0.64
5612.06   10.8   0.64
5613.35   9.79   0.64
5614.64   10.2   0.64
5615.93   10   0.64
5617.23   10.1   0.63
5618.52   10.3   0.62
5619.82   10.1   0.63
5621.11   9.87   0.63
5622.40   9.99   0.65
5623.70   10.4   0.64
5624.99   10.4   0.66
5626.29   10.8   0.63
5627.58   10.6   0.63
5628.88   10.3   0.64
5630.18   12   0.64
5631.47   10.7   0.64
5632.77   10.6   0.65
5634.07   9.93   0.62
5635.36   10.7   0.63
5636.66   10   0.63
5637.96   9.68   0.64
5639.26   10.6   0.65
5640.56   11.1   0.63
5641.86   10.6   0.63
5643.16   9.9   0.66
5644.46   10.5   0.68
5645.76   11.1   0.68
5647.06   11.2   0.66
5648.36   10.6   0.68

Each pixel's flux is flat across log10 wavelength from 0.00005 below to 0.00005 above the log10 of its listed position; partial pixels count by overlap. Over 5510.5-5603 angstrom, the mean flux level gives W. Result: 10.5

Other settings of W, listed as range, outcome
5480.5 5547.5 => 10.6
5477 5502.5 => 10.4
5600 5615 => 10.4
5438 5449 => 10.6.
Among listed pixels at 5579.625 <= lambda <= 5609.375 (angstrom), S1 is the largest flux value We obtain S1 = 11.4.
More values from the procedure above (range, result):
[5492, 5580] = 12.8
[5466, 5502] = 11.2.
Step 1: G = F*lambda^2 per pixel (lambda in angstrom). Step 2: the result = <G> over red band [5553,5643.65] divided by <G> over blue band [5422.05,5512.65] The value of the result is 1.03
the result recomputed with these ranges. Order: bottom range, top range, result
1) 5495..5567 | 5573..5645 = 1.02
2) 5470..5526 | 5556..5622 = 1.02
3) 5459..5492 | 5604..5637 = 1.03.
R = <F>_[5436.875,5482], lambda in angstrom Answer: 10.6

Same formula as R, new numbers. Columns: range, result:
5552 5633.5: 10.4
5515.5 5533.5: 10.8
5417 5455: 10.6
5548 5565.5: 10.3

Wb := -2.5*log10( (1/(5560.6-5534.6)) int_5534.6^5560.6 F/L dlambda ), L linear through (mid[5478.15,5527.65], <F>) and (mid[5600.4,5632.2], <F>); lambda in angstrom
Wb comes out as 0.004 mag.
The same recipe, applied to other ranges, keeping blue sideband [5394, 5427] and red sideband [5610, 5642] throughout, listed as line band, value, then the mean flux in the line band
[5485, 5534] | -0.02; 10.6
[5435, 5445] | -0.04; 10.8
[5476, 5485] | 0.01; 10.4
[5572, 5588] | -0.03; 10.7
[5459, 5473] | -0.06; 11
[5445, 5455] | -0.01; 10.5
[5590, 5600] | 0.04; 10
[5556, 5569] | 0.00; 10.4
